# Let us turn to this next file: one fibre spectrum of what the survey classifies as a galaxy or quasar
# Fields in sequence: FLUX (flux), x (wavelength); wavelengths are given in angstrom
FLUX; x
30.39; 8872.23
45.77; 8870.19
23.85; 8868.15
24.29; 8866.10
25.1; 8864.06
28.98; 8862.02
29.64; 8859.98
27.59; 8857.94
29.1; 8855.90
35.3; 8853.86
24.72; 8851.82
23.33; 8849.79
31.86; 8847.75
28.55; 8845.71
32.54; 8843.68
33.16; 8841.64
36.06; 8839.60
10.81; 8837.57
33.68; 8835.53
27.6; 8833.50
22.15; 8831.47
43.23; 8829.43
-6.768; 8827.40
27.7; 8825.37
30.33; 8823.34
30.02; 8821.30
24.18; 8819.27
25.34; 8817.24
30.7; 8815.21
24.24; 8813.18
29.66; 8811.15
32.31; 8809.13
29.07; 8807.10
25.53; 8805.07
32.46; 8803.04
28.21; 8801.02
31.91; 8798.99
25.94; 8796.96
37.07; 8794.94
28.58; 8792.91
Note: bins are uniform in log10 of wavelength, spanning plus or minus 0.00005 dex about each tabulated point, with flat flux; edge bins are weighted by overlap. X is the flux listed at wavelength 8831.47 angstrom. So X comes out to 22.15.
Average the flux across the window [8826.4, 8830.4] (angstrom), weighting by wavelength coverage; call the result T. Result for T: 18.1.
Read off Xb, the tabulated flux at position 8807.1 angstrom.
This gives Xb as 29.07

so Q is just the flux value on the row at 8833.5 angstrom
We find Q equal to 27.6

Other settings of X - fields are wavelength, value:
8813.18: 24.24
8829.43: 43.23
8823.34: 30.33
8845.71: 28.55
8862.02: 28.98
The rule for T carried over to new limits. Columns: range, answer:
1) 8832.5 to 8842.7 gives 28.3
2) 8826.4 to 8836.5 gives 24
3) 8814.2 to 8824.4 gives 28.1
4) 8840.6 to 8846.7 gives 31.4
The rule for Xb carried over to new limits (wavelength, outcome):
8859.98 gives 29.64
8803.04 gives 32.46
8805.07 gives 25.53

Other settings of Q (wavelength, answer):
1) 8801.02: 28.21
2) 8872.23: 30.39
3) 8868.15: 23.85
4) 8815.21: 30.7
